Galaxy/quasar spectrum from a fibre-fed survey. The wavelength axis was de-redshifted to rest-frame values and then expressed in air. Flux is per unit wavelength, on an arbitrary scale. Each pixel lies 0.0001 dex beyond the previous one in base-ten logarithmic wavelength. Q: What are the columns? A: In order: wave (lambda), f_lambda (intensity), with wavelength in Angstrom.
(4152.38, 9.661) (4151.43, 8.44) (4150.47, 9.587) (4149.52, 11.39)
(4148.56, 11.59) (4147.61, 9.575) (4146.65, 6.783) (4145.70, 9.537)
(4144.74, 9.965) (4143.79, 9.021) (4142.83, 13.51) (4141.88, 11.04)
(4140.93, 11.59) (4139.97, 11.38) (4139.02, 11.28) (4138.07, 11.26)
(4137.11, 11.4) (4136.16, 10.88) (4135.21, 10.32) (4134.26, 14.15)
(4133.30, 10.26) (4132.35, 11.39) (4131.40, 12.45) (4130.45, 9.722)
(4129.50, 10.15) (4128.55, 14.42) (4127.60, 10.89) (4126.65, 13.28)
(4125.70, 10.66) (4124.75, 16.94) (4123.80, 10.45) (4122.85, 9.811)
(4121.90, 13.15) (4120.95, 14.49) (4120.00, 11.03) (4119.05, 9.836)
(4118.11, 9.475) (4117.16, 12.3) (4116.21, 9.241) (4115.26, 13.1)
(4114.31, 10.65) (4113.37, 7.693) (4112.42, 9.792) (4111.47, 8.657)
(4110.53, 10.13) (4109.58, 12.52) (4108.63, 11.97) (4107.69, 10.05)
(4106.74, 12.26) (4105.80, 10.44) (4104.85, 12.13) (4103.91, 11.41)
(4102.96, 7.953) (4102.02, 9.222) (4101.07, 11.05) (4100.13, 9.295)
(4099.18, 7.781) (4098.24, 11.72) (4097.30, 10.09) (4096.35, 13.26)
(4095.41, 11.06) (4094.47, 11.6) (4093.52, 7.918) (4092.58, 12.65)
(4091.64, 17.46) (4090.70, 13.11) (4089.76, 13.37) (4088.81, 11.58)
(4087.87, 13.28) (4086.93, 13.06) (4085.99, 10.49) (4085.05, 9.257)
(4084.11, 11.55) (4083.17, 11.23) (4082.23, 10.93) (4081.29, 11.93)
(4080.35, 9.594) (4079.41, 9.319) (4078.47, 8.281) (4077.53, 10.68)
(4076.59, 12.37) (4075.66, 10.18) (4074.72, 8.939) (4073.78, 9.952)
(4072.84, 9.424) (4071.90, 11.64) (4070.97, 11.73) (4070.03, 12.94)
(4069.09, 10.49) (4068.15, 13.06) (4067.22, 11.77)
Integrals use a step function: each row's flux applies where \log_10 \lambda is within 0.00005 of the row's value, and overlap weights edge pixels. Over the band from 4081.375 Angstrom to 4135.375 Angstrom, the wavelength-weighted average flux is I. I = 11.3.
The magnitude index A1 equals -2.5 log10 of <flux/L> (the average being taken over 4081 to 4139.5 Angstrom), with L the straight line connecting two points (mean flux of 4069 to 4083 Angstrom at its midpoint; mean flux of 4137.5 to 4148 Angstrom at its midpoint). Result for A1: -0.08 mag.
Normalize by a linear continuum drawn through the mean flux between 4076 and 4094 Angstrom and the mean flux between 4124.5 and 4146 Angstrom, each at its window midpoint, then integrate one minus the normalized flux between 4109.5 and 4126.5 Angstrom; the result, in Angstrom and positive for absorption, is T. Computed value 0.6 Angstrom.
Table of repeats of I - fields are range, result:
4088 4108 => 11.3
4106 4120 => 10.6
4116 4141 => 11.6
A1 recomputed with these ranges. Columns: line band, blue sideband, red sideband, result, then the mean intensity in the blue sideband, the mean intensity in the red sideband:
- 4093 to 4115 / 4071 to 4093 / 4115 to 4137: 0.107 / 11.3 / 11.7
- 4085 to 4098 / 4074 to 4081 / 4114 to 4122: -0.158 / 9.96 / 11.4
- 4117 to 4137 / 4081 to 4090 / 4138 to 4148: -0.092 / 11.6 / 10.4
